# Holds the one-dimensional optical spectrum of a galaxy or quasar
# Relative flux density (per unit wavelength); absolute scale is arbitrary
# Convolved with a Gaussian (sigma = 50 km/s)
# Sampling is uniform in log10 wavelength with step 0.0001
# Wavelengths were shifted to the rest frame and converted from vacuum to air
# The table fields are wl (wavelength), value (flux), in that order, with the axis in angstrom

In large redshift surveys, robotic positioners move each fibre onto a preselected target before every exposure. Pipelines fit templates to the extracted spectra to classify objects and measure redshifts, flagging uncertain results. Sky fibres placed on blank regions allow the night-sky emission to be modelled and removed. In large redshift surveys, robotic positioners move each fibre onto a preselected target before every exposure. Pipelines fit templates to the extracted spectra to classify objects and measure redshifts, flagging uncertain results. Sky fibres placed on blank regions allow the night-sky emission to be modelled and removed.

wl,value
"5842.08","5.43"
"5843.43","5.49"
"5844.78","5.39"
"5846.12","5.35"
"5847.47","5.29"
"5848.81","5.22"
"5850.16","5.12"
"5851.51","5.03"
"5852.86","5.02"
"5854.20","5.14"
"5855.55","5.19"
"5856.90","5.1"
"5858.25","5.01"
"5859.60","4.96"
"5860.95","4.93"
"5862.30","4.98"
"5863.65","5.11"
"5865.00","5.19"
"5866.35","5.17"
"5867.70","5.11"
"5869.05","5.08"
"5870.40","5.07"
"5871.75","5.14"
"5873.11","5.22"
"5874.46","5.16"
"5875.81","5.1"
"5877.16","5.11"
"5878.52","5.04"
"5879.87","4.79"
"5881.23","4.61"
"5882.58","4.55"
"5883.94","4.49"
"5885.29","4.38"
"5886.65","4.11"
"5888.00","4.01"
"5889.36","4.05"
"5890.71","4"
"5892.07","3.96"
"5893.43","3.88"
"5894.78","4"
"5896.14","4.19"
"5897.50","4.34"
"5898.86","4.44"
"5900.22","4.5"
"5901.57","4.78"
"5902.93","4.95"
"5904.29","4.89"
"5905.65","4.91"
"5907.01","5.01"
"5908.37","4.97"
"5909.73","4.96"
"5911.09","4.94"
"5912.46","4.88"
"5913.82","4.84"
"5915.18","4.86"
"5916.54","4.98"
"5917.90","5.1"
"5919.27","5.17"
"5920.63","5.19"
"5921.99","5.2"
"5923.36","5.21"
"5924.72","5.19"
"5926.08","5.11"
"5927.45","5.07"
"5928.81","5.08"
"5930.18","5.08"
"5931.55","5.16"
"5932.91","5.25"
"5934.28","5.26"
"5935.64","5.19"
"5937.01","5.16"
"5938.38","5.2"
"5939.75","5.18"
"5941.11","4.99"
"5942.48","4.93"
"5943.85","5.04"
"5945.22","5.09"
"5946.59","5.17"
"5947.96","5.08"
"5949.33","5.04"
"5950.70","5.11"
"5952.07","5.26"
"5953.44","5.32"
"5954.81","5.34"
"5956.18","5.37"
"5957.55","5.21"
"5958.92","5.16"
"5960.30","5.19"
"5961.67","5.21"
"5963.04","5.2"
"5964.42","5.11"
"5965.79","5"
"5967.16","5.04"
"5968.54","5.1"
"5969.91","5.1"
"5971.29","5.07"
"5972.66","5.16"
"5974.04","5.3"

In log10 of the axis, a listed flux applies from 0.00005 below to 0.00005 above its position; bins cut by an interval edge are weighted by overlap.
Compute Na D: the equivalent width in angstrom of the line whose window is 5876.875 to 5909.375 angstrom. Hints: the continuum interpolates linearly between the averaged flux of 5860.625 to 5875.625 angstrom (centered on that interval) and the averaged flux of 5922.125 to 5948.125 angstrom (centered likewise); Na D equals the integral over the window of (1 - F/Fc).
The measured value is 4.0 angstrom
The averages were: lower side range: 5.11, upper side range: 5.13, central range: 4.5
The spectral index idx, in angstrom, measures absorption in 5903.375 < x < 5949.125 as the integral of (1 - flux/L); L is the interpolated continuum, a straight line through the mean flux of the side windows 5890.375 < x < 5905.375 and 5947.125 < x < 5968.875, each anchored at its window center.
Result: -3.08 angstrom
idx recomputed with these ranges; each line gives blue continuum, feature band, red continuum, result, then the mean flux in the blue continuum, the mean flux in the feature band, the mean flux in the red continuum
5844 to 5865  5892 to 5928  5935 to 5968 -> 2.30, 5.13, 4.81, 5.15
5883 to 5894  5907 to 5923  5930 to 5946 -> -1.21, 4.12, 5.01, 5.13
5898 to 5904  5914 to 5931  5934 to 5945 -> -0.61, 4.68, 5.1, 5.11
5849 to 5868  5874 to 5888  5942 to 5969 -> 1.10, 5.08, 4.69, 5.15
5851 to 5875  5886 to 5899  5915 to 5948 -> 2.60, 5.09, 4.08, 5.12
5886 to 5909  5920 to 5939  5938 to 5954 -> -1.14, 4.41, 5.17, 5.11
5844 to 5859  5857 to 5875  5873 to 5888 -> -0.51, 5.17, 5.09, 4.73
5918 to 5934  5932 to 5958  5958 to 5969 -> -0.14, 5.15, 5.17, 5.13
